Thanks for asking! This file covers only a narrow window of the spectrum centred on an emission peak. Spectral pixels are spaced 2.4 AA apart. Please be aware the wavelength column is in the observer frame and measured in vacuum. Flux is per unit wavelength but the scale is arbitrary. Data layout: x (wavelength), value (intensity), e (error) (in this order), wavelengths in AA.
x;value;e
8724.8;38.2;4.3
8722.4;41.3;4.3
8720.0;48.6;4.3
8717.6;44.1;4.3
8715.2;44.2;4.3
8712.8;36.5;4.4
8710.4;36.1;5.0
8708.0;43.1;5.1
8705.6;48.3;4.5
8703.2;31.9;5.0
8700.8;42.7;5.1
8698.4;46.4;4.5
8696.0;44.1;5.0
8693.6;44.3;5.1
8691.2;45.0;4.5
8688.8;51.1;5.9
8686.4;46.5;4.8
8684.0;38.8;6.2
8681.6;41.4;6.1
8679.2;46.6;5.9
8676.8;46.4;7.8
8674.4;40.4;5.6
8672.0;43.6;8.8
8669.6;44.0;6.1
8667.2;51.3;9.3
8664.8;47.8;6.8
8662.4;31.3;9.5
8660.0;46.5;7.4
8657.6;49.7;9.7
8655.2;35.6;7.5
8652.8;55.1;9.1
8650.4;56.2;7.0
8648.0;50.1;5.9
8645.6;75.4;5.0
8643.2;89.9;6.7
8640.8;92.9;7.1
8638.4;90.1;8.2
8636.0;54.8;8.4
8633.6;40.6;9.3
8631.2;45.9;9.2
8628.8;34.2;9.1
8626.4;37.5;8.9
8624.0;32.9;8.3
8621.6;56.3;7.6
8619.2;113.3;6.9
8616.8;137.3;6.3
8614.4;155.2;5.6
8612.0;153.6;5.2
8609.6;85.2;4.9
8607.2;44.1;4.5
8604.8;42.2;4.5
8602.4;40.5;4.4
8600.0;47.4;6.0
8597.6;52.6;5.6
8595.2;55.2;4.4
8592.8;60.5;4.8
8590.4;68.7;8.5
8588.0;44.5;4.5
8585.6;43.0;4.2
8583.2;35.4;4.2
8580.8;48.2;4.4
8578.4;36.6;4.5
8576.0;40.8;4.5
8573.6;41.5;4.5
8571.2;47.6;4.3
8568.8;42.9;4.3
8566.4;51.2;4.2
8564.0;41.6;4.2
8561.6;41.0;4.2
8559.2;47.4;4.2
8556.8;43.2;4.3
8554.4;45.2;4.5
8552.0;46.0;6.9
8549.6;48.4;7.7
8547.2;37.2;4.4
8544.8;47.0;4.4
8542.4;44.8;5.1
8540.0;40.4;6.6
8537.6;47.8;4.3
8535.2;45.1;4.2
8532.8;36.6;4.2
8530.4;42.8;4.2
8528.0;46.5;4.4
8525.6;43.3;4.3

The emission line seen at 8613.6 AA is Halpha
